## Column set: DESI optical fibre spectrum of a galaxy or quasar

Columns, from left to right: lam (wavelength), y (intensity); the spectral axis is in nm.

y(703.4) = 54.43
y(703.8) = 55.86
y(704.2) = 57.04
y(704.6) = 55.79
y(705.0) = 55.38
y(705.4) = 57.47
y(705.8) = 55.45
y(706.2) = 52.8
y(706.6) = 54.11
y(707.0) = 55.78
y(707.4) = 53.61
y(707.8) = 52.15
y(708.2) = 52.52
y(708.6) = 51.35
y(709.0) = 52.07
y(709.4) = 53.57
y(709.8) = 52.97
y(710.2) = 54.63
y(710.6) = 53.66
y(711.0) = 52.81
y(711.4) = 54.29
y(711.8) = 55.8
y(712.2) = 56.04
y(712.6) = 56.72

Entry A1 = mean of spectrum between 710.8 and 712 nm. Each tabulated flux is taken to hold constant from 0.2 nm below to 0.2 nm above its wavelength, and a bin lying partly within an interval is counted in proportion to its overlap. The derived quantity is 54.3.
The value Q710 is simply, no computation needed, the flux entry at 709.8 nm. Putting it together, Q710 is 52.97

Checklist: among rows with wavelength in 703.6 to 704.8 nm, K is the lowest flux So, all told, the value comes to 55.79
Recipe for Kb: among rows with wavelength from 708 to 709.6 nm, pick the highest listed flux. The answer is 53.57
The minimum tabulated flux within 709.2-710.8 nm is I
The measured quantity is 52.97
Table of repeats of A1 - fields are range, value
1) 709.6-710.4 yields 53.8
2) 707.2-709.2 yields 52.3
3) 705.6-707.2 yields 54.5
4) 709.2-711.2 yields 53.5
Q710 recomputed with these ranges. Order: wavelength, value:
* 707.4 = 53.61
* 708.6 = 51.35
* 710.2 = 54.63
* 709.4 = 53.57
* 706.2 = 52.8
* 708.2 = 52.52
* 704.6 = 55.79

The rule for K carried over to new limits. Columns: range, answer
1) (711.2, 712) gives 54.29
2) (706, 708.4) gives 52.15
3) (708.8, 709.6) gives 52.07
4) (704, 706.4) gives 52.8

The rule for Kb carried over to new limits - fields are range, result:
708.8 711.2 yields 54.63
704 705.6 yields 57.47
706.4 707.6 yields 55.78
